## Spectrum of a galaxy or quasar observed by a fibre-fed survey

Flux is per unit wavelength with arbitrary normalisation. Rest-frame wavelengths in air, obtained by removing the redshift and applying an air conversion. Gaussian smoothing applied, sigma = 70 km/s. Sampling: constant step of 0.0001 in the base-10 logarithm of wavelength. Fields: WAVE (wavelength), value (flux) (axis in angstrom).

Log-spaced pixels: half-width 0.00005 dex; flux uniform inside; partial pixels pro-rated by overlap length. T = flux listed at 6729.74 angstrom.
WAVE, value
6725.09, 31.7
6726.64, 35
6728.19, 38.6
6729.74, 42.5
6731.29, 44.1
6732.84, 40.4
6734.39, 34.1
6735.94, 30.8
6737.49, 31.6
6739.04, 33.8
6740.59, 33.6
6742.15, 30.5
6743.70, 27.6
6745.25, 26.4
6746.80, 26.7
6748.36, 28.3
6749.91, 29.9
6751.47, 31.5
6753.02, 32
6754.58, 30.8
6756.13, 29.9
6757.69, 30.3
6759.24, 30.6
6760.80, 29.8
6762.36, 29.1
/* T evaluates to 42.5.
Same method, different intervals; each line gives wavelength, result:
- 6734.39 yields 34.1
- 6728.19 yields 38.6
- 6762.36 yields 29.1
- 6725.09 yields 31.7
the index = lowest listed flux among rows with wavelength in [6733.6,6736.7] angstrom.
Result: 30.8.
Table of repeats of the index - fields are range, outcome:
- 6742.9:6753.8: 26.4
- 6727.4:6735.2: 34.1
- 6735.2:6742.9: 30.5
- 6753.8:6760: 29.9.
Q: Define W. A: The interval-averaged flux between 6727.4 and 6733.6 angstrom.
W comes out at 41.4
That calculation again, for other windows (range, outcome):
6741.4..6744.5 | 29.1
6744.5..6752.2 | 28.5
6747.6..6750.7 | 29.1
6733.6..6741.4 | 32.8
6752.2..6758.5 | 30.8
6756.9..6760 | 30.5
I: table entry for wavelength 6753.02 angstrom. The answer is 32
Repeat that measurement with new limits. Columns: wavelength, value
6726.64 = 35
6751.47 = 31.5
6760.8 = 29.8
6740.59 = 33.6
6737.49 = 31.6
